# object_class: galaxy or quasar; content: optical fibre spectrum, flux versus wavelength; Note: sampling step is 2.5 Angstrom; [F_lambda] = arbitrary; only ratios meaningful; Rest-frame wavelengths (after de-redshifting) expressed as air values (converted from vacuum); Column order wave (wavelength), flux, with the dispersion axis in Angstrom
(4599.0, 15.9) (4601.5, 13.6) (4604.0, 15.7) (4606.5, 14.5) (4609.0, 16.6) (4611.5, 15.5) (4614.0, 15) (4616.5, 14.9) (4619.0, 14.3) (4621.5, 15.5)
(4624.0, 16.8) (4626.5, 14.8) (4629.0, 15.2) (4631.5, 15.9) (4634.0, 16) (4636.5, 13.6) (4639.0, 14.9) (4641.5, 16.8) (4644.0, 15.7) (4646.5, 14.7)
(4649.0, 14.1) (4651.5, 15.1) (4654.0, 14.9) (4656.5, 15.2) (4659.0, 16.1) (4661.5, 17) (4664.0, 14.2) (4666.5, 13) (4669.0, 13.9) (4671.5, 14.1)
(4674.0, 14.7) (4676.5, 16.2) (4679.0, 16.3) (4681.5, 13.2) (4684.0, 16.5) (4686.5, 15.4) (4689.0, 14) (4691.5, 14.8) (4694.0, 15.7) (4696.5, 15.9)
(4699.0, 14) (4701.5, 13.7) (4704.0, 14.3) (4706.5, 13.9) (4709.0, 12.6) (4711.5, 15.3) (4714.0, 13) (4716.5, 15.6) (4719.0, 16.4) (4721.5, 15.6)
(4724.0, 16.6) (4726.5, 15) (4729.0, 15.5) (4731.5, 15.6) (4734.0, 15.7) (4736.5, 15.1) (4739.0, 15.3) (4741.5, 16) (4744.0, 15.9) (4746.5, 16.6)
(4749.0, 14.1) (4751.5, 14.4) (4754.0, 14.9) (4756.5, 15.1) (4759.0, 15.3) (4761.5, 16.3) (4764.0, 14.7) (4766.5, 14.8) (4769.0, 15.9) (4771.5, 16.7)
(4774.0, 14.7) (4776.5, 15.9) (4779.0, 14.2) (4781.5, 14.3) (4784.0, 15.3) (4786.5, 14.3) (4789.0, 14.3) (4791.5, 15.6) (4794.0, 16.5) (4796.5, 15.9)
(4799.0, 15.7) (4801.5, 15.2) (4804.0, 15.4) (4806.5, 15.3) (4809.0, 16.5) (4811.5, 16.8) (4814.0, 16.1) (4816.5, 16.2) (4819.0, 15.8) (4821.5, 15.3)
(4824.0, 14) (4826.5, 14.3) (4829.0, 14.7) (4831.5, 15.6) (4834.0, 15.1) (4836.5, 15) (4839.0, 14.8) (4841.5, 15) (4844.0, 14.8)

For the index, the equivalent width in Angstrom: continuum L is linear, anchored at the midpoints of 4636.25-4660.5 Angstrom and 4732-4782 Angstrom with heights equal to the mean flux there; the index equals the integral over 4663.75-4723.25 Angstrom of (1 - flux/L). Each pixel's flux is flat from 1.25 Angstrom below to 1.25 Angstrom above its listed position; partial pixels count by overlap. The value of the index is 2.1 Angstrom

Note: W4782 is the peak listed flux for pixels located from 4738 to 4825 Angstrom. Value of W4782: 16.8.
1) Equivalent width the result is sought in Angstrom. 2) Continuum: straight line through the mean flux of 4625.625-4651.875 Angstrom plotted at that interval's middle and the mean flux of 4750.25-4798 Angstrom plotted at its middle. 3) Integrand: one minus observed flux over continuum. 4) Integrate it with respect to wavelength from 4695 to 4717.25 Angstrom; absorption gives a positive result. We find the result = 1.4 Angstrom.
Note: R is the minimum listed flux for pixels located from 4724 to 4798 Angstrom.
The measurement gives 14.1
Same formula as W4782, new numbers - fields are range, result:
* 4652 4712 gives 17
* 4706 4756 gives 16.6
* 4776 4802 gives 16.5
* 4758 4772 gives 16.7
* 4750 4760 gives 15.3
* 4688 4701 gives 15.9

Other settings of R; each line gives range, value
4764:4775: 14.7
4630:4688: 13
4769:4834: 14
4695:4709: 12.6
